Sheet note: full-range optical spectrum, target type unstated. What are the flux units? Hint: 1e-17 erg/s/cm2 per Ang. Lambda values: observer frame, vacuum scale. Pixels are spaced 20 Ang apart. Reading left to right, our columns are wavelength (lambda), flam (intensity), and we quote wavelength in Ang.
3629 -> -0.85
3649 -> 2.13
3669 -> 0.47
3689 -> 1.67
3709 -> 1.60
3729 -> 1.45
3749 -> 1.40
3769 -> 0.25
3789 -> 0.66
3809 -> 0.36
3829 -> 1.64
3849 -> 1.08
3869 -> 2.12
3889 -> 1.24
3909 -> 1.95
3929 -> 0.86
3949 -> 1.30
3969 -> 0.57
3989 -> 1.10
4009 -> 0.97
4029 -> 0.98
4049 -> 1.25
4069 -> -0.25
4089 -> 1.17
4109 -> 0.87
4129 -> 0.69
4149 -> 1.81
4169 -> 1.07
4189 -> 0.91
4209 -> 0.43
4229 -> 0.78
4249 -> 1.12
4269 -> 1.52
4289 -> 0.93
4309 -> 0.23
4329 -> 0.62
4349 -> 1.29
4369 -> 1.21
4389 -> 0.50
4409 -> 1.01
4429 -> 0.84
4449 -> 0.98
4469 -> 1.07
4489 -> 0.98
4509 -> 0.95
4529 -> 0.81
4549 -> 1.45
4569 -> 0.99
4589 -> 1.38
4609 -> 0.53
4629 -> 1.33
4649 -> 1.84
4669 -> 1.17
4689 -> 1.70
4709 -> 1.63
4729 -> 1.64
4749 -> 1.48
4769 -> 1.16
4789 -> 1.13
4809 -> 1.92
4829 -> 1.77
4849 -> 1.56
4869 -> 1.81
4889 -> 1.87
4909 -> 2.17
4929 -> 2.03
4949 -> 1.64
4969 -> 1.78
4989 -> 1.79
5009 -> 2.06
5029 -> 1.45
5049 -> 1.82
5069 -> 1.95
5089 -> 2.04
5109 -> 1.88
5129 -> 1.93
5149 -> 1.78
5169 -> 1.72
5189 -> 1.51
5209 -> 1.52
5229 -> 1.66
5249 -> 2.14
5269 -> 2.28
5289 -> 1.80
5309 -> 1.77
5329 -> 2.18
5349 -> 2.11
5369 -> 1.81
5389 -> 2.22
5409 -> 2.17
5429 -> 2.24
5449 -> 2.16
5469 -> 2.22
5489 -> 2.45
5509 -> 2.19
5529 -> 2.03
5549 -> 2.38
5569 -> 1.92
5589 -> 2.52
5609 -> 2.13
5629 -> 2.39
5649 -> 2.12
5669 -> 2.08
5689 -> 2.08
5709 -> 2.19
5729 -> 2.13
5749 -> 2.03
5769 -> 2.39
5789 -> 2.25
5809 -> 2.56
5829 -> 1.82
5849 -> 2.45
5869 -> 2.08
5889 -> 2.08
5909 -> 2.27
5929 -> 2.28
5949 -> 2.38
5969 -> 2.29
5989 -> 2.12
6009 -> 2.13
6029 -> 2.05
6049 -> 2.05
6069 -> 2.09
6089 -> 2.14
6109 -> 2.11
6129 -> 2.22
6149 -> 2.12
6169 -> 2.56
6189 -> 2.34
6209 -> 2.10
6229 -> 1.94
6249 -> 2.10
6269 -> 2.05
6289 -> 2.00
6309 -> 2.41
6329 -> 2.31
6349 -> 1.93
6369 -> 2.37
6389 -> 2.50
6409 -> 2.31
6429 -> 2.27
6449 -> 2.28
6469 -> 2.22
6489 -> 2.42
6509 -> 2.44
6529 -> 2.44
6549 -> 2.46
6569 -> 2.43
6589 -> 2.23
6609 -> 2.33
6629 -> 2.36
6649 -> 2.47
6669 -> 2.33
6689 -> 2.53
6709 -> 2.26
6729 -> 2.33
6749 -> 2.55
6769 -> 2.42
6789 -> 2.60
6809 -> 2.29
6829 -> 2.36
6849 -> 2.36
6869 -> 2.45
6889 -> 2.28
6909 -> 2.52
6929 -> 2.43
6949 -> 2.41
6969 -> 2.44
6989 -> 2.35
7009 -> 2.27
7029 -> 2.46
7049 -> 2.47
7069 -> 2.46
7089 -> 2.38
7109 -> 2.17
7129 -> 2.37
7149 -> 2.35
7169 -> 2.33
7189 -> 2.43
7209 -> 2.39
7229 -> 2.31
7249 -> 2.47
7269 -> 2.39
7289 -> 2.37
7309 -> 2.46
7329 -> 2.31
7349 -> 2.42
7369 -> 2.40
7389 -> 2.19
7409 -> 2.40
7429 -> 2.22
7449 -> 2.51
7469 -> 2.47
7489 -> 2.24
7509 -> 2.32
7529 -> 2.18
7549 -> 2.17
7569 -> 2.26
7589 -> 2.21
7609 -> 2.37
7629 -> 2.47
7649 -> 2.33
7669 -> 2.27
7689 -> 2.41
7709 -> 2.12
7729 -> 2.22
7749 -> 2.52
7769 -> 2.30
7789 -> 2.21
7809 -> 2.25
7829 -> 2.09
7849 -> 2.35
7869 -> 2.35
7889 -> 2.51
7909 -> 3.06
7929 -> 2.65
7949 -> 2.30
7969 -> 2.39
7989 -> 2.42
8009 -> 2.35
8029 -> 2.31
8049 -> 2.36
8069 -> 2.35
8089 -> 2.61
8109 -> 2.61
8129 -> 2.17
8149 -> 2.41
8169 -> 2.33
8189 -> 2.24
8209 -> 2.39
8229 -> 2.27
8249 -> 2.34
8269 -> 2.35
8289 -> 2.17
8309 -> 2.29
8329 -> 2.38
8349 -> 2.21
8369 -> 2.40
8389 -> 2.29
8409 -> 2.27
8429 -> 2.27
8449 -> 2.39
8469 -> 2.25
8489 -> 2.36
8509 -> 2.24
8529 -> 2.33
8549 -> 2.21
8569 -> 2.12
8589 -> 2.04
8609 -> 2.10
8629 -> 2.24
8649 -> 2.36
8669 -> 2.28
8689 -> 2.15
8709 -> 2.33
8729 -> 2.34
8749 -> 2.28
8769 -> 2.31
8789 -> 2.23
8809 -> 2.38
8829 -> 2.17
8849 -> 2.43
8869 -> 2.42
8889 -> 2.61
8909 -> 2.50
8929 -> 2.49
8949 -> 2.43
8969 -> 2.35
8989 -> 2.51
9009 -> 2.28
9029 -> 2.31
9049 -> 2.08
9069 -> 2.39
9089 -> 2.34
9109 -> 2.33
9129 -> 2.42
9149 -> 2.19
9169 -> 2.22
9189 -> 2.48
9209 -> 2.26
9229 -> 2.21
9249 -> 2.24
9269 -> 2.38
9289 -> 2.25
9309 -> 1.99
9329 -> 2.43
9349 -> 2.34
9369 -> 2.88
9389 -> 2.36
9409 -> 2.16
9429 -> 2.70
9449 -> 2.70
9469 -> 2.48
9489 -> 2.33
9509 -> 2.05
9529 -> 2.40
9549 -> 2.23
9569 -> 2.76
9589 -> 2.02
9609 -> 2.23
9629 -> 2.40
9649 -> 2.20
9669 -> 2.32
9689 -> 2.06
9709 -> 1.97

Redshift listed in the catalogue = 0.204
